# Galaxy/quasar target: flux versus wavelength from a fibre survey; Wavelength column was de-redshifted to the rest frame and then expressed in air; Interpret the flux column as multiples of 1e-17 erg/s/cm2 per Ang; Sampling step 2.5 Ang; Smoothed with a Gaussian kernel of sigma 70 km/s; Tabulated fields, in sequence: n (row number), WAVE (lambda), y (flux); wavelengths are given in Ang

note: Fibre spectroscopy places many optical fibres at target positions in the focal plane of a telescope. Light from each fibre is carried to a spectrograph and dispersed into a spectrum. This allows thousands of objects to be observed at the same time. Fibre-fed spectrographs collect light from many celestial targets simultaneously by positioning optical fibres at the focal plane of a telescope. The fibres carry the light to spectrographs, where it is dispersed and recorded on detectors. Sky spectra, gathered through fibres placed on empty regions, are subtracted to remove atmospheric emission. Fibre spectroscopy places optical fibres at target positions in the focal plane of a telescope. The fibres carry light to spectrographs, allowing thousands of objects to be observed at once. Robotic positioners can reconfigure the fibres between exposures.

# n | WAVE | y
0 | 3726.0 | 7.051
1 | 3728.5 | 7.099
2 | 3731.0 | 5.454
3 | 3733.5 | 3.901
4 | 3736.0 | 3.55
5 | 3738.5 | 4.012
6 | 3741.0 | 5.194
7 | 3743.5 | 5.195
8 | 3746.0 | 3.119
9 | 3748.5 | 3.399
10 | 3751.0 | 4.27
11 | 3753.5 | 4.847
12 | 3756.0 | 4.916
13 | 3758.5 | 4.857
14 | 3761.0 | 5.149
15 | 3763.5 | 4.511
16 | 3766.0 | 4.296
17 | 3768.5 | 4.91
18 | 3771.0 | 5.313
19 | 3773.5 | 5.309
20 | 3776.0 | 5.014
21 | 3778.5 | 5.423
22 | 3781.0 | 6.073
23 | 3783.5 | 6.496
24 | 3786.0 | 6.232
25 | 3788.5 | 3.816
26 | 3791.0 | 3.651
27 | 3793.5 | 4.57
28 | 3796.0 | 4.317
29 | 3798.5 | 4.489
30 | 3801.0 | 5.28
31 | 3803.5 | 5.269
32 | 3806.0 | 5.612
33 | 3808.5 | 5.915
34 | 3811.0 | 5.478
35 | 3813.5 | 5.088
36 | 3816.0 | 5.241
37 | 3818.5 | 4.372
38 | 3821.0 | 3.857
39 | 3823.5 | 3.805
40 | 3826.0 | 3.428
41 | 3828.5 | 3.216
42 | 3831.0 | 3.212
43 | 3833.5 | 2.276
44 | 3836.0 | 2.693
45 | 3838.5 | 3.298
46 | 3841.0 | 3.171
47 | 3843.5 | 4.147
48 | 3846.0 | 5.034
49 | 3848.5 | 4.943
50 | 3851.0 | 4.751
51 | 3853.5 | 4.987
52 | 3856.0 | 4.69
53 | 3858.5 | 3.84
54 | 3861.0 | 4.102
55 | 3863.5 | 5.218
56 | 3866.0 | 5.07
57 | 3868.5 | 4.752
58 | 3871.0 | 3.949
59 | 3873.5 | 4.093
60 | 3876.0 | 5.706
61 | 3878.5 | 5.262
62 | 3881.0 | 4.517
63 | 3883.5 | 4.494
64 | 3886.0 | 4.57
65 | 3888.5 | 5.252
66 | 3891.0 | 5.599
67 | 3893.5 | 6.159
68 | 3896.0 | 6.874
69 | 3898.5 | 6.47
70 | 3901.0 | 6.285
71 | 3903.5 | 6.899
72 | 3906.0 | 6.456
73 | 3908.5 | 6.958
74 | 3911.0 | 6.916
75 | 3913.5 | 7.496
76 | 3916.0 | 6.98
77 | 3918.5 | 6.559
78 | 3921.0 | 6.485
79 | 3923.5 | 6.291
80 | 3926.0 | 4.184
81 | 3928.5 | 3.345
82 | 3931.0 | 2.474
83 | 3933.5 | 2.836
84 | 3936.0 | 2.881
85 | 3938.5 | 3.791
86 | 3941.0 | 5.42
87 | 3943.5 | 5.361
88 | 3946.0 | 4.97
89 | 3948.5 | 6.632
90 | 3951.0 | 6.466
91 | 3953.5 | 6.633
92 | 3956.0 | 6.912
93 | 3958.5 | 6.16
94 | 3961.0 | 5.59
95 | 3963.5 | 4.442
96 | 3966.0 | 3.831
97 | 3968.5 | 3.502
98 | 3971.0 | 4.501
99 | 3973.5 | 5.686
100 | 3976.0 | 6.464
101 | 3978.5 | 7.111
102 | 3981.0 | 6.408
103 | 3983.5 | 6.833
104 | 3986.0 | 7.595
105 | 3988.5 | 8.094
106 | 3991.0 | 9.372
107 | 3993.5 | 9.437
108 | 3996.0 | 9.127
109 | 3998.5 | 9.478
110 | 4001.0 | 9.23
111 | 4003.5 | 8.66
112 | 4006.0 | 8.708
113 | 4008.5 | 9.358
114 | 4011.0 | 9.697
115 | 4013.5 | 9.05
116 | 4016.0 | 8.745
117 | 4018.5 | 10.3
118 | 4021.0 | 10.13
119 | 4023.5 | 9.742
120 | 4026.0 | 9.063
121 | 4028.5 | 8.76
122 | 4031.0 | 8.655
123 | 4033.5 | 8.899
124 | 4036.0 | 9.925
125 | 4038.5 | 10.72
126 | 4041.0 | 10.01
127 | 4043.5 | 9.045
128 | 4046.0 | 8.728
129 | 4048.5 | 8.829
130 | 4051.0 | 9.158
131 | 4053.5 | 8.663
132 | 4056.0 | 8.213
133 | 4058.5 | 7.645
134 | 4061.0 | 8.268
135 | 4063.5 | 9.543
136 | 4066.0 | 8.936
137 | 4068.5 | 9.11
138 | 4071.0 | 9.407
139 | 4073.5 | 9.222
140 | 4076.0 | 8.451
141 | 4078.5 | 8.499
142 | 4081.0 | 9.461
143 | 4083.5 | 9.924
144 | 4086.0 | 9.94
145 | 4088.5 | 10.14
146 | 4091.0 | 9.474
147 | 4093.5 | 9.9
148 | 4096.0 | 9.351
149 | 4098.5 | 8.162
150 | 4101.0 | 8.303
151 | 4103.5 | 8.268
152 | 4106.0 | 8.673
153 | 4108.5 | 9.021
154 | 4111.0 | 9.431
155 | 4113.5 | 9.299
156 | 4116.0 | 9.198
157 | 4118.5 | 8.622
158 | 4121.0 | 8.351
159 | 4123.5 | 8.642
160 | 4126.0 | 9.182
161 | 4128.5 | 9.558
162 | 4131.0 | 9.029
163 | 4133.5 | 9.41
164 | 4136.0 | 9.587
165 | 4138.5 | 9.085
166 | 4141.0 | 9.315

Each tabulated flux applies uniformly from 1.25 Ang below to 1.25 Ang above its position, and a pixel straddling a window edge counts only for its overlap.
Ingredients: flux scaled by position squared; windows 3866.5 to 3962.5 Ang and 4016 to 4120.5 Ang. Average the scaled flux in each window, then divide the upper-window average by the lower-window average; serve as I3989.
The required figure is 1.80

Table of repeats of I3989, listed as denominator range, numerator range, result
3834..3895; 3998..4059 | 2.18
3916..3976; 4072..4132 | 1.94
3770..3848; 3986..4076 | 2.24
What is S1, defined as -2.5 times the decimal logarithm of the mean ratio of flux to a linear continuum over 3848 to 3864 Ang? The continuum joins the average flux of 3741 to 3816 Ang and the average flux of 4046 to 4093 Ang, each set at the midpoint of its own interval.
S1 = 0.29 mag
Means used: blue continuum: 4.93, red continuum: 9.05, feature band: 4.61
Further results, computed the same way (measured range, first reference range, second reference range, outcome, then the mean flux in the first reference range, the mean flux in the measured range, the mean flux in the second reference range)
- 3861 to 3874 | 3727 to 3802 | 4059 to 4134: 0.315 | 4.83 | 4.6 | 9.07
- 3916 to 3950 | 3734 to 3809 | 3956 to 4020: 0.377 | 4.81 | 4.81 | 7.49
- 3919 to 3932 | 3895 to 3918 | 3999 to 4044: 0.461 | 6.81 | 4.71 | 9.38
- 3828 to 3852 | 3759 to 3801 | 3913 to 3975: 0.343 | 4.98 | 3.68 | 5.15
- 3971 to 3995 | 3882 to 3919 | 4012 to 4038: 0.144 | 6.25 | 7.31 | 9.37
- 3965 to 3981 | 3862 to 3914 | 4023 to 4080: 0.364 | 5.63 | 5.3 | 9.01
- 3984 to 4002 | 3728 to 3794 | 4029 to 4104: -0.095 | 4.81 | 8.81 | 9.1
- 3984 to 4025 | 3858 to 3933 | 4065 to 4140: -0.231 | 5.43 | 9.13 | 9.12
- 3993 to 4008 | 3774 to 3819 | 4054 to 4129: -0.167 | 5.15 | 9.1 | 9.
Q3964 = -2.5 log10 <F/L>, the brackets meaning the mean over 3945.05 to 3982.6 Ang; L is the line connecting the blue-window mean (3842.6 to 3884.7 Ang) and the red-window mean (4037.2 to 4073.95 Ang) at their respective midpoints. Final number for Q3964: 0.21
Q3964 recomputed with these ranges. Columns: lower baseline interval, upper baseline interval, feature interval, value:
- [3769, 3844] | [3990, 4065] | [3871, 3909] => 0.13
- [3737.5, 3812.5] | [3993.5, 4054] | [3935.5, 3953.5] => 0.44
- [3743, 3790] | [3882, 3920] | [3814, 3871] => 0.35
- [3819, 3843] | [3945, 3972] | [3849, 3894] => -0.21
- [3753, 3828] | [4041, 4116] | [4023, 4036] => -0.09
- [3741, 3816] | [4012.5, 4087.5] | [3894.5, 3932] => 0.16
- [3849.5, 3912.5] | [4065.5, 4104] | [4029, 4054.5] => -0.11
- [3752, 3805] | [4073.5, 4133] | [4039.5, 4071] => -0.05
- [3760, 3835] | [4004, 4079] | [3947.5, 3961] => 0.17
